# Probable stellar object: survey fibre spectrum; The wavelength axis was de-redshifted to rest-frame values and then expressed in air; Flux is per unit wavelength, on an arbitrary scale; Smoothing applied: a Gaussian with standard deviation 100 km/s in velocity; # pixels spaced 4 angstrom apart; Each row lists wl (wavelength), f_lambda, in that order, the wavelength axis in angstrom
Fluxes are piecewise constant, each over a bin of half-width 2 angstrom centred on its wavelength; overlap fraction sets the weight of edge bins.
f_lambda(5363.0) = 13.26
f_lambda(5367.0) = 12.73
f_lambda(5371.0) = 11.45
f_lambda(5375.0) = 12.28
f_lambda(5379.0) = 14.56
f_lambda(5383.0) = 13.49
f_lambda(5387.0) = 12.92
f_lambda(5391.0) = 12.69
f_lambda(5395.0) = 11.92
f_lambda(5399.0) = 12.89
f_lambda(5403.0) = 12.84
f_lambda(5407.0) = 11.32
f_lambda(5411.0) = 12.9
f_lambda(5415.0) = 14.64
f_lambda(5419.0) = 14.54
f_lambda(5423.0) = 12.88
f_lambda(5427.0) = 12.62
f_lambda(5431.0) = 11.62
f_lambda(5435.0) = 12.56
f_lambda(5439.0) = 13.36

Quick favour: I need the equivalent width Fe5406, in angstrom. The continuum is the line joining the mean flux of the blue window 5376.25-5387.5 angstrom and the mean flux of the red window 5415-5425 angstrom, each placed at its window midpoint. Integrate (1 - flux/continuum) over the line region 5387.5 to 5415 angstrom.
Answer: 2.3 angstrom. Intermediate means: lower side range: 13.7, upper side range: 13.9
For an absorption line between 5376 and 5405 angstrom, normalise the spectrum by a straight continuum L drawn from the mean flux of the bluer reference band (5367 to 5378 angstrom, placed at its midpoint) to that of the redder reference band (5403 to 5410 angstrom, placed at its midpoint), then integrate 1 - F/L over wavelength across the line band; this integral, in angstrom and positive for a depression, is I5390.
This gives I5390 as -2.2 angstrom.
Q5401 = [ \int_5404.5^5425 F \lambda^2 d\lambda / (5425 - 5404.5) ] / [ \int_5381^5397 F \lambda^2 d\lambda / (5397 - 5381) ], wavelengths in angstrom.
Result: 1.0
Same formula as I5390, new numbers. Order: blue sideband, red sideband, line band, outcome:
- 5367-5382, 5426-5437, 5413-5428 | -1.7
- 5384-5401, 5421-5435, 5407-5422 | -1.3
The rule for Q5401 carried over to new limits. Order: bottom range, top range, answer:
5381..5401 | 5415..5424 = 1.11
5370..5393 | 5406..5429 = 1.03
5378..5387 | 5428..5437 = 0.90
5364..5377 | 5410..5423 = 1.16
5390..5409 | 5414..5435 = 1.08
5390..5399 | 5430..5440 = 1.03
